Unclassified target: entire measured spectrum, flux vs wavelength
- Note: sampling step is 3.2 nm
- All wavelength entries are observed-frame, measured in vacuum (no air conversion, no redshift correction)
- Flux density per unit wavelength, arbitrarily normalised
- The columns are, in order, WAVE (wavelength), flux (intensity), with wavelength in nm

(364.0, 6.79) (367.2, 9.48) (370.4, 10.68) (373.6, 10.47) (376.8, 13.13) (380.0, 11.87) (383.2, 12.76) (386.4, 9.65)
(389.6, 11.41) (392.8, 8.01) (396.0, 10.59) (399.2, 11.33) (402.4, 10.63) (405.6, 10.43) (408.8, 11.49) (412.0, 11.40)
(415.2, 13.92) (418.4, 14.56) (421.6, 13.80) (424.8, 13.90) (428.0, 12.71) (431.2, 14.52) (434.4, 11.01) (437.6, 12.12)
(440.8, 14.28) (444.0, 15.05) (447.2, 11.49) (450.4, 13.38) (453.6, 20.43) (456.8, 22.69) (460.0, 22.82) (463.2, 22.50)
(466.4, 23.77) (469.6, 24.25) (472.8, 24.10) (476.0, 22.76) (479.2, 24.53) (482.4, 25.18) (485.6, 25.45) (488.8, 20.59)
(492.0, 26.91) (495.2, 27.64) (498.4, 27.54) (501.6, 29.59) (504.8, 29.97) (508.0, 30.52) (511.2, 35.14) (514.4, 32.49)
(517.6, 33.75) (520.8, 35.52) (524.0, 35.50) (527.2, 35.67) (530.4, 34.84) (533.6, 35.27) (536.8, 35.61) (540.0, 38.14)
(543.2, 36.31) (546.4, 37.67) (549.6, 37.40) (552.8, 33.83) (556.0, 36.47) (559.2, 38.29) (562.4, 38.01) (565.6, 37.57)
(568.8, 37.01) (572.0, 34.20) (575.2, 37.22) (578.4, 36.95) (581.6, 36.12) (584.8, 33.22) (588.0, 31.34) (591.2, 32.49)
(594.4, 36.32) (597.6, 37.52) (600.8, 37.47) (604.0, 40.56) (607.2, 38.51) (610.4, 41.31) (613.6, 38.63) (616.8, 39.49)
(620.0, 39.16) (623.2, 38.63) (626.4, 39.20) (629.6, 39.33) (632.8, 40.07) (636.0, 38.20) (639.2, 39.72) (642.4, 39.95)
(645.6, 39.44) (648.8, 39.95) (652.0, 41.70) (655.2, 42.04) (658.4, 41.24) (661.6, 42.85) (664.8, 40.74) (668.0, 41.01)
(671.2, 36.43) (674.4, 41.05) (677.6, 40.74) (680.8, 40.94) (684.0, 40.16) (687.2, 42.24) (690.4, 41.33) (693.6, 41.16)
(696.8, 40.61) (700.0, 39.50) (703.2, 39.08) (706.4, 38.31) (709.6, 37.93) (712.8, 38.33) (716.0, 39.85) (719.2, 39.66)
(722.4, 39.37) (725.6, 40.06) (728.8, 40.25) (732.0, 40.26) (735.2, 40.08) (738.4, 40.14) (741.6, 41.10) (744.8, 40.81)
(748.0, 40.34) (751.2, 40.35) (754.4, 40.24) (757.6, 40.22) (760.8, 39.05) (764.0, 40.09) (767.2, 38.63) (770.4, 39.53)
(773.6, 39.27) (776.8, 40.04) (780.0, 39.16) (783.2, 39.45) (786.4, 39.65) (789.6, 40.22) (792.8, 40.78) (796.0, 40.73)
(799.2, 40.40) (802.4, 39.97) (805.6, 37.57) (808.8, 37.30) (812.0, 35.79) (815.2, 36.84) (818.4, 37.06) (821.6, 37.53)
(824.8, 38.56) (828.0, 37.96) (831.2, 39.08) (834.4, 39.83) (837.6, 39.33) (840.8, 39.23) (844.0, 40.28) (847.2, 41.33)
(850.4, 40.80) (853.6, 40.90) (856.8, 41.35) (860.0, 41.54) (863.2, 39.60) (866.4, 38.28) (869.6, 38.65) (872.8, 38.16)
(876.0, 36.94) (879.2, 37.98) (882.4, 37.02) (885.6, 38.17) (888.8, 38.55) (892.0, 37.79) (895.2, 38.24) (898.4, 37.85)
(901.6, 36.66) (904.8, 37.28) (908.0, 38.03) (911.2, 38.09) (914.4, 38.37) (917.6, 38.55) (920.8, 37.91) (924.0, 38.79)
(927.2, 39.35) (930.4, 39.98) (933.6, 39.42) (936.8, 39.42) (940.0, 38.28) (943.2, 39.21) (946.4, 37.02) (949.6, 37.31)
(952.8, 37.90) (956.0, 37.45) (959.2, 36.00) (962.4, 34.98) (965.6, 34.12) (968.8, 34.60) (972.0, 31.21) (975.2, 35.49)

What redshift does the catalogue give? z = 0.14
